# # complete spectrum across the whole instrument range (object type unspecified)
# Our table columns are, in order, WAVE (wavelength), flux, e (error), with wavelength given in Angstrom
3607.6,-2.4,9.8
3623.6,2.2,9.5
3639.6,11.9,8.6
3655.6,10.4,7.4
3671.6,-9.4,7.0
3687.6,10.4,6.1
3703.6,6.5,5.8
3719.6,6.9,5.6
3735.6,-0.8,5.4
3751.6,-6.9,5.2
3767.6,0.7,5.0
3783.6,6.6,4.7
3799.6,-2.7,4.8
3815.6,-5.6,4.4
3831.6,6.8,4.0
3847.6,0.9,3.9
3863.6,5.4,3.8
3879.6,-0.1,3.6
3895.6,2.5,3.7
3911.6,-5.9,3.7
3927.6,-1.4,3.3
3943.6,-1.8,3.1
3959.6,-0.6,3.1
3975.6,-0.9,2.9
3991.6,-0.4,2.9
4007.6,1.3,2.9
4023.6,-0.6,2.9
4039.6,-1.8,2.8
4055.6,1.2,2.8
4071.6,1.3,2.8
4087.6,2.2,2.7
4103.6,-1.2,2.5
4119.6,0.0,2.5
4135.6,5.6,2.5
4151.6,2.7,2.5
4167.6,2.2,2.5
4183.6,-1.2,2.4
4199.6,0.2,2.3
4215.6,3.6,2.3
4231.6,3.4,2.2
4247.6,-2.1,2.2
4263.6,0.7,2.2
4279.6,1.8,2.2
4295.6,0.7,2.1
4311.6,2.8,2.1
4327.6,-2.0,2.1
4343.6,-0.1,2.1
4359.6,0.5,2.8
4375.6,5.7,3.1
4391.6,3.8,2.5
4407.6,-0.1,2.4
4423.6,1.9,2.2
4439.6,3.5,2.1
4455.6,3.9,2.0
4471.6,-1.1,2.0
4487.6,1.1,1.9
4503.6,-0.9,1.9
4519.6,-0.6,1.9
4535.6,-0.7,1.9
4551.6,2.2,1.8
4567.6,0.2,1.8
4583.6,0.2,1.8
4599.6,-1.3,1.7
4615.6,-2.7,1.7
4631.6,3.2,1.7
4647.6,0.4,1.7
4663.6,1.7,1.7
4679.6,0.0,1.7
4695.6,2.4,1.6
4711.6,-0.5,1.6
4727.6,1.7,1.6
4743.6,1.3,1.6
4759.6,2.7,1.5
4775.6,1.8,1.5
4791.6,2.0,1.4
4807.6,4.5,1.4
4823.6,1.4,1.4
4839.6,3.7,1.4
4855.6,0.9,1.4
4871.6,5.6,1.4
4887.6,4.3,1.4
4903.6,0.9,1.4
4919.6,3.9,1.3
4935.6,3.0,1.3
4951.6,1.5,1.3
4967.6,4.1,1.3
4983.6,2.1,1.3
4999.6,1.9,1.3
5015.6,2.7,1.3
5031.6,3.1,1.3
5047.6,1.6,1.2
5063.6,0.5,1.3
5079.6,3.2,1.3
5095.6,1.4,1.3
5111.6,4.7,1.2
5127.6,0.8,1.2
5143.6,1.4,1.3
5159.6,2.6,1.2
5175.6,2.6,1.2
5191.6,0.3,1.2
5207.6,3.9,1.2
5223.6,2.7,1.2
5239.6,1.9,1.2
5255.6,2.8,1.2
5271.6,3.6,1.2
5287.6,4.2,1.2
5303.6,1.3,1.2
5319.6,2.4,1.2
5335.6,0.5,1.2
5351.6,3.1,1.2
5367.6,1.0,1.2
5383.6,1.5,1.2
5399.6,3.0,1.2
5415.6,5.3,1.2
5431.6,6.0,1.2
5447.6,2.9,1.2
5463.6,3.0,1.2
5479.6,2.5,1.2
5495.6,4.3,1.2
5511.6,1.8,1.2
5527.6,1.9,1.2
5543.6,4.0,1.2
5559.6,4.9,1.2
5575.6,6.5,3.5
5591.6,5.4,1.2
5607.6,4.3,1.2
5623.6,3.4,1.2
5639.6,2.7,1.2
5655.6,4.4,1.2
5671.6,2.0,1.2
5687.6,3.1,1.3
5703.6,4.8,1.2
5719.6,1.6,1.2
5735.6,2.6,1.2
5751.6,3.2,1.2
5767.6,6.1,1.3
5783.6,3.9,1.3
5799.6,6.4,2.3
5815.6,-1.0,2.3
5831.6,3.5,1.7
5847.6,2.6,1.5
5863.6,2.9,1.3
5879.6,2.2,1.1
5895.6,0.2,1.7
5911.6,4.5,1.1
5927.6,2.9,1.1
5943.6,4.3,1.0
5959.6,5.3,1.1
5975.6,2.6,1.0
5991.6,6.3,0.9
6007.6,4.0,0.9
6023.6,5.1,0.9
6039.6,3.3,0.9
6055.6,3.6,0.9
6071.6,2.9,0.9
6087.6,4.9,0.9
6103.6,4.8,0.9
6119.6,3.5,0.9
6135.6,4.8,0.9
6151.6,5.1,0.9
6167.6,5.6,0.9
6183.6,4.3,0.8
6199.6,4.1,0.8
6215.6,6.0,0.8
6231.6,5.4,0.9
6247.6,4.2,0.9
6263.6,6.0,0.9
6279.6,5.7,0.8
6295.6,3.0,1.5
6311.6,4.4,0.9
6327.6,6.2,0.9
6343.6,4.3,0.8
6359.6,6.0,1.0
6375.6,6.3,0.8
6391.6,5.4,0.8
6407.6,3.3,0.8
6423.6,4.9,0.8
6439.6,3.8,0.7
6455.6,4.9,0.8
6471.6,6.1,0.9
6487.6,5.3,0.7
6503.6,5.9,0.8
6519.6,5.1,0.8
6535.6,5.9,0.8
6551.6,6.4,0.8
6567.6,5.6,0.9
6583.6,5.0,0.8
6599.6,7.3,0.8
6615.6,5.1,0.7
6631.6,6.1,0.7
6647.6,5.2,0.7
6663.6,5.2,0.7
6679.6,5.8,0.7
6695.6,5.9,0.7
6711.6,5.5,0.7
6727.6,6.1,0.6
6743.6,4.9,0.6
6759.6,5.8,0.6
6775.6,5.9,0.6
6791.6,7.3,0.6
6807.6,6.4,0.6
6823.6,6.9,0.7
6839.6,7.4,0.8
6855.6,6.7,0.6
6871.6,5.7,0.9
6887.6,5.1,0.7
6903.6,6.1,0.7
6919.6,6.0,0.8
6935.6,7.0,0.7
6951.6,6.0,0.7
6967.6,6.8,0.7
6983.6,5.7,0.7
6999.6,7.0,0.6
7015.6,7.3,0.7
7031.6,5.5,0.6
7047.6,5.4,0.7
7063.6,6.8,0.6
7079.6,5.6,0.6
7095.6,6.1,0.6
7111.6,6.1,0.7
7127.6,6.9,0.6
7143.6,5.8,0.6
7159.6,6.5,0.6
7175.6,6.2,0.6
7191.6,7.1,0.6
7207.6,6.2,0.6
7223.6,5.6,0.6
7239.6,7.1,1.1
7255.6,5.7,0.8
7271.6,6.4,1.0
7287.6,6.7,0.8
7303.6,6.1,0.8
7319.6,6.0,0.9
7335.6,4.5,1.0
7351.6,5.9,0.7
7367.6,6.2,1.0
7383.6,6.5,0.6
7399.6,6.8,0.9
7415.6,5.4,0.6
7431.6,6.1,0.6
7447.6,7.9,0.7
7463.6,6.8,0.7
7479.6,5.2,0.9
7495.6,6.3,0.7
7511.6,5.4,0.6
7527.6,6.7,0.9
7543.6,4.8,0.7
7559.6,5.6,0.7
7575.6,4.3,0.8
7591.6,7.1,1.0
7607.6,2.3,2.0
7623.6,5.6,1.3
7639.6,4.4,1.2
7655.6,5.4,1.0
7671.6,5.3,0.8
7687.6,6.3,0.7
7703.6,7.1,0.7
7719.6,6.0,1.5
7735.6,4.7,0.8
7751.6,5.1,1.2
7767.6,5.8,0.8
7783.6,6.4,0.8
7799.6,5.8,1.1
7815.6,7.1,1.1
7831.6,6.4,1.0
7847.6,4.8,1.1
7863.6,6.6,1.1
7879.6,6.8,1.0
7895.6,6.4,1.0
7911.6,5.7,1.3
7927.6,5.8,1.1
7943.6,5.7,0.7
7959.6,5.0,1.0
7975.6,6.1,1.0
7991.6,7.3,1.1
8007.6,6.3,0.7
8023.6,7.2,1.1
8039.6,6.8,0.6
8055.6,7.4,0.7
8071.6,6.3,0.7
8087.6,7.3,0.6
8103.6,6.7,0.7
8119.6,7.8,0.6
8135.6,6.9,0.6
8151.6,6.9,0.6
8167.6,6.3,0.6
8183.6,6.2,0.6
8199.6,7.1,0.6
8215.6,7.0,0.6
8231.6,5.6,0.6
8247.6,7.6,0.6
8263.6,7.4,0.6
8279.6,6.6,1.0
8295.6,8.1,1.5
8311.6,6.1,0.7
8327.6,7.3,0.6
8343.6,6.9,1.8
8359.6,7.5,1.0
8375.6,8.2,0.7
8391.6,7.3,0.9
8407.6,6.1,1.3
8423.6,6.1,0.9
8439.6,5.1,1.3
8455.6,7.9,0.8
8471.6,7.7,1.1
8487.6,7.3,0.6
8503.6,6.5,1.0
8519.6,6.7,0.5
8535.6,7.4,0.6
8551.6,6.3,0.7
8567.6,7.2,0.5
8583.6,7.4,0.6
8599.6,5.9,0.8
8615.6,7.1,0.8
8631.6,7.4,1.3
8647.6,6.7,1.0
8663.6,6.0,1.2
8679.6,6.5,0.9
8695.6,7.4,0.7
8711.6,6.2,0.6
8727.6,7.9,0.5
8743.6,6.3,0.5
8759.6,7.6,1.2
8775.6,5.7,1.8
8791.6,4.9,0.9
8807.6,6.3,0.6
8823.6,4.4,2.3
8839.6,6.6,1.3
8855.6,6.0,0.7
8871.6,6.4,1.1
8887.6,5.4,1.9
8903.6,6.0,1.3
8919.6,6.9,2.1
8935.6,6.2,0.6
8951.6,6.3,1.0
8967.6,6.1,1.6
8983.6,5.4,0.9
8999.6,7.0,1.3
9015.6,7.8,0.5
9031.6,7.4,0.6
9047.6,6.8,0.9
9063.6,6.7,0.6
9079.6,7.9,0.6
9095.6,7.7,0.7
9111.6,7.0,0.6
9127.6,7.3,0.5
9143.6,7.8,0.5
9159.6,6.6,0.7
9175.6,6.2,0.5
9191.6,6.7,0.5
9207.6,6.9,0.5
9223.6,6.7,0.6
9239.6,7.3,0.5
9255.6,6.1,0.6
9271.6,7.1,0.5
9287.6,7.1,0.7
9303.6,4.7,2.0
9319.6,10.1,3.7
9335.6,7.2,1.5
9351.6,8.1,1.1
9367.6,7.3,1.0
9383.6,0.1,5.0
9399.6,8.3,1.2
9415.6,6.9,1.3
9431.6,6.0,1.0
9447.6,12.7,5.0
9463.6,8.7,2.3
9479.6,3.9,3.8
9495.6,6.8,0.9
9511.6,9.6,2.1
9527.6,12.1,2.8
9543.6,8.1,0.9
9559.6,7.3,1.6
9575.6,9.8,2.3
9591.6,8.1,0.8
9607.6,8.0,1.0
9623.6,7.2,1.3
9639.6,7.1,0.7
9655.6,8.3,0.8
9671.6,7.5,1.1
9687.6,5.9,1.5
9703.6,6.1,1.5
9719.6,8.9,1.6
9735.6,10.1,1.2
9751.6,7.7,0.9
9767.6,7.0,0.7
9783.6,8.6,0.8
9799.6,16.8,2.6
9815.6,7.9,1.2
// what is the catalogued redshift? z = 0.49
